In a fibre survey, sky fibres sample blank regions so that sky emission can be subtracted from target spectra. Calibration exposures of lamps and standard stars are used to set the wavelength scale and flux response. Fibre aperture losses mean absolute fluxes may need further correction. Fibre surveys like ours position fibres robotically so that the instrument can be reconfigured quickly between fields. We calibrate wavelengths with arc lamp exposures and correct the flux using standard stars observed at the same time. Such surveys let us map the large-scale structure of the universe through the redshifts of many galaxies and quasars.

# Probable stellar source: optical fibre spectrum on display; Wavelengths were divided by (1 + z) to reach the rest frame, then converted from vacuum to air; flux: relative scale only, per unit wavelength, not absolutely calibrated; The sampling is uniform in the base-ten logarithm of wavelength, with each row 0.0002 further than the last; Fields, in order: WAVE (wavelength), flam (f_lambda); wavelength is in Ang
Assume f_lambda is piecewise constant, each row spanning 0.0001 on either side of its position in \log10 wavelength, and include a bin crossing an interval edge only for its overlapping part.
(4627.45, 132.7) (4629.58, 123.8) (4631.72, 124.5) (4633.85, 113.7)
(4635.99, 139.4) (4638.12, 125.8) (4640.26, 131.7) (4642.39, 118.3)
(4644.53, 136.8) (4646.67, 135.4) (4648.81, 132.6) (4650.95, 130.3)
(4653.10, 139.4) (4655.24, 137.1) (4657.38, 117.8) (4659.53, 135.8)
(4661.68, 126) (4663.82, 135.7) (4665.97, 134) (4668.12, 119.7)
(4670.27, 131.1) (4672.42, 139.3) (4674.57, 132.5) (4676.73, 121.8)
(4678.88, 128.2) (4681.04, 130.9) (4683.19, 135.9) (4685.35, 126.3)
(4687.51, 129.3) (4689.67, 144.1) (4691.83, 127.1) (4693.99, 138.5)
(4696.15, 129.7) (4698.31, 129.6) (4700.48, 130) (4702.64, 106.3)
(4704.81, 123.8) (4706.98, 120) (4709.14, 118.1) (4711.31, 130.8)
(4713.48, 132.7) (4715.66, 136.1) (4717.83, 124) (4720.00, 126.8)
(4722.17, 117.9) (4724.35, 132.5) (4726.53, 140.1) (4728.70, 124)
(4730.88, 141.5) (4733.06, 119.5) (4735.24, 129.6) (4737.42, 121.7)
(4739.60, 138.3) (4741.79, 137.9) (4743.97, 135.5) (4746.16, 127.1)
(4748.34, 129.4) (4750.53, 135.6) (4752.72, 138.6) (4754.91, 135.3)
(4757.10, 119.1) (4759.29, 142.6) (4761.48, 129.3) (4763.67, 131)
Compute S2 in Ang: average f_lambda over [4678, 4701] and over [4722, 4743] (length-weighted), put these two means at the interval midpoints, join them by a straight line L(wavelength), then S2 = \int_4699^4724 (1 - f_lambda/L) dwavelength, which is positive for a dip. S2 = 1.29 Ang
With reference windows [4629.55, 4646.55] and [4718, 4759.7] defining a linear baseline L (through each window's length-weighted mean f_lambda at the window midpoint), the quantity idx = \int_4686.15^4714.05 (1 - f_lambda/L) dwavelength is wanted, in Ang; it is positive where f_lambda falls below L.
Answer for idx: 0.4 Ang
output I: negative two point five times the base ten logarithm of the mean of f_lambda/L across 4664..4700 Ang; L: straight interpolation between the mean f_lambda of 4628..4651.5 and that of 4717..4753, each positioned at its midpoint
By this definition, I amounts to -0.02 mag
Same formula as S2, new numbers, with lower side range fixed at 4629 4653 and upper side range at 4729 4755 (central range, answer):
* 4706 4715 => 0.35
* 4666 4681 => 0.07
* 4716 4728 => 0.26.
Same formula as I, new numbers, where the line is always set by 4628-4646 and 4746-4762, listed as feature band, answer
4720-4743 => 0.01 mag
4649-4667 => -0.03 mag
